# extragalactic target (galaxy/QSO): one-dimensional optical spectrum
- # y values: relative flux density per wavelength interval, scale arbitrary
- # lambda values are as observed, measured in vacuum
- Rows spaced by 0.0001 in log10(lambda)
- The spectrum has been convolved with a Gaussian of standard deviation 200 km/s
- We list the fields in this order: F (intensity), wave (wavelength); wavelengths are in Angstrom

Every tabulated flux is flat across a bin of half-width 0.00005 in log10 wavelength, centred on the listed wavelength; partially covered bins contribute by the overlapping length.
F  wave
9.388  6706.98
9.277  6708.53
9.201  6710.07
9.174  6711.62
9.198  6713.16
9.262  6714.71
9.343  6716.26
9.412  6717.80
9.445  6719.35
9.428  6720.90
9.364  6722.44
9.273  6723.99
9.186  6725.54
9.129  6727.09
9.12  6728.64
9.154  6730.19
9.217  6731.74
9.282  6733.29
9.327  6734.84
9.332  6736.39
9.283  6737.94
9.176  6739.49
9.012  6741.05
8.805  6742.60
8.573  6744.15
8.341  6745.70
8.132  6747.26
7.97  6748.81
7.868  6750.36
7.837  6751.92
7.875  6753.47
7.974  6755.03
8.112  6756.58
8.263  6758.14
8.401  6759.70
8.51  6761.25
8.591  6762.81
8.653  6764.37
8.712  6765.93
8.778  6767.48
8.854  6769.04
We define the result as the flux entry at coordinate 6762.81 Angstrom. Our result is 8.591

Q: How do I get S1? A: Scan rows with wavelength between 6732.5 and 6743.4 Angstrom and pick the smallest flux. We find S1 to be 8.805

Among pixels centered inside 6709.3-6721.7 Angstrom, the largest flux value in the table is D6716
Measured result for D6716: 9.445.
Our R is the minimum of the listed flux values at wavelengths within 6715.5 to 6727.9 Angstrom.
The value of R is 9.129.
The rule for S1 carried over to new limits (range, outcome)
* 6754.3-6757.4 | 7.974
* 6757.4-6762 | 8.263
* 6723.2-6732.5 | 9.12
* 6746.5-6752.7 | 7.837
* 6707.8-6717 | 9.174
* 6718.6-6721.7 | 9.428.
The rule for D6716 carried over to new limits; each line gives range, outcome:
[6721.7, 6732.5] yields 9.364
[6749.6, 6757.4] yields 8.112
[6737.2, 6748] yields 9.283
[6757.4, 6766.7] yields 8.712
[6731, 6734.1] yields 9.282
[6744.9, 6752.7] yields 8.341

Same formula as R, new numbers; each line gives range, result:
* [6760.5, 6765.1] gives 8.51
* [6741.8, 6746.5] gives 8.341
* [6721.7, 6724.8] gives 9.273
